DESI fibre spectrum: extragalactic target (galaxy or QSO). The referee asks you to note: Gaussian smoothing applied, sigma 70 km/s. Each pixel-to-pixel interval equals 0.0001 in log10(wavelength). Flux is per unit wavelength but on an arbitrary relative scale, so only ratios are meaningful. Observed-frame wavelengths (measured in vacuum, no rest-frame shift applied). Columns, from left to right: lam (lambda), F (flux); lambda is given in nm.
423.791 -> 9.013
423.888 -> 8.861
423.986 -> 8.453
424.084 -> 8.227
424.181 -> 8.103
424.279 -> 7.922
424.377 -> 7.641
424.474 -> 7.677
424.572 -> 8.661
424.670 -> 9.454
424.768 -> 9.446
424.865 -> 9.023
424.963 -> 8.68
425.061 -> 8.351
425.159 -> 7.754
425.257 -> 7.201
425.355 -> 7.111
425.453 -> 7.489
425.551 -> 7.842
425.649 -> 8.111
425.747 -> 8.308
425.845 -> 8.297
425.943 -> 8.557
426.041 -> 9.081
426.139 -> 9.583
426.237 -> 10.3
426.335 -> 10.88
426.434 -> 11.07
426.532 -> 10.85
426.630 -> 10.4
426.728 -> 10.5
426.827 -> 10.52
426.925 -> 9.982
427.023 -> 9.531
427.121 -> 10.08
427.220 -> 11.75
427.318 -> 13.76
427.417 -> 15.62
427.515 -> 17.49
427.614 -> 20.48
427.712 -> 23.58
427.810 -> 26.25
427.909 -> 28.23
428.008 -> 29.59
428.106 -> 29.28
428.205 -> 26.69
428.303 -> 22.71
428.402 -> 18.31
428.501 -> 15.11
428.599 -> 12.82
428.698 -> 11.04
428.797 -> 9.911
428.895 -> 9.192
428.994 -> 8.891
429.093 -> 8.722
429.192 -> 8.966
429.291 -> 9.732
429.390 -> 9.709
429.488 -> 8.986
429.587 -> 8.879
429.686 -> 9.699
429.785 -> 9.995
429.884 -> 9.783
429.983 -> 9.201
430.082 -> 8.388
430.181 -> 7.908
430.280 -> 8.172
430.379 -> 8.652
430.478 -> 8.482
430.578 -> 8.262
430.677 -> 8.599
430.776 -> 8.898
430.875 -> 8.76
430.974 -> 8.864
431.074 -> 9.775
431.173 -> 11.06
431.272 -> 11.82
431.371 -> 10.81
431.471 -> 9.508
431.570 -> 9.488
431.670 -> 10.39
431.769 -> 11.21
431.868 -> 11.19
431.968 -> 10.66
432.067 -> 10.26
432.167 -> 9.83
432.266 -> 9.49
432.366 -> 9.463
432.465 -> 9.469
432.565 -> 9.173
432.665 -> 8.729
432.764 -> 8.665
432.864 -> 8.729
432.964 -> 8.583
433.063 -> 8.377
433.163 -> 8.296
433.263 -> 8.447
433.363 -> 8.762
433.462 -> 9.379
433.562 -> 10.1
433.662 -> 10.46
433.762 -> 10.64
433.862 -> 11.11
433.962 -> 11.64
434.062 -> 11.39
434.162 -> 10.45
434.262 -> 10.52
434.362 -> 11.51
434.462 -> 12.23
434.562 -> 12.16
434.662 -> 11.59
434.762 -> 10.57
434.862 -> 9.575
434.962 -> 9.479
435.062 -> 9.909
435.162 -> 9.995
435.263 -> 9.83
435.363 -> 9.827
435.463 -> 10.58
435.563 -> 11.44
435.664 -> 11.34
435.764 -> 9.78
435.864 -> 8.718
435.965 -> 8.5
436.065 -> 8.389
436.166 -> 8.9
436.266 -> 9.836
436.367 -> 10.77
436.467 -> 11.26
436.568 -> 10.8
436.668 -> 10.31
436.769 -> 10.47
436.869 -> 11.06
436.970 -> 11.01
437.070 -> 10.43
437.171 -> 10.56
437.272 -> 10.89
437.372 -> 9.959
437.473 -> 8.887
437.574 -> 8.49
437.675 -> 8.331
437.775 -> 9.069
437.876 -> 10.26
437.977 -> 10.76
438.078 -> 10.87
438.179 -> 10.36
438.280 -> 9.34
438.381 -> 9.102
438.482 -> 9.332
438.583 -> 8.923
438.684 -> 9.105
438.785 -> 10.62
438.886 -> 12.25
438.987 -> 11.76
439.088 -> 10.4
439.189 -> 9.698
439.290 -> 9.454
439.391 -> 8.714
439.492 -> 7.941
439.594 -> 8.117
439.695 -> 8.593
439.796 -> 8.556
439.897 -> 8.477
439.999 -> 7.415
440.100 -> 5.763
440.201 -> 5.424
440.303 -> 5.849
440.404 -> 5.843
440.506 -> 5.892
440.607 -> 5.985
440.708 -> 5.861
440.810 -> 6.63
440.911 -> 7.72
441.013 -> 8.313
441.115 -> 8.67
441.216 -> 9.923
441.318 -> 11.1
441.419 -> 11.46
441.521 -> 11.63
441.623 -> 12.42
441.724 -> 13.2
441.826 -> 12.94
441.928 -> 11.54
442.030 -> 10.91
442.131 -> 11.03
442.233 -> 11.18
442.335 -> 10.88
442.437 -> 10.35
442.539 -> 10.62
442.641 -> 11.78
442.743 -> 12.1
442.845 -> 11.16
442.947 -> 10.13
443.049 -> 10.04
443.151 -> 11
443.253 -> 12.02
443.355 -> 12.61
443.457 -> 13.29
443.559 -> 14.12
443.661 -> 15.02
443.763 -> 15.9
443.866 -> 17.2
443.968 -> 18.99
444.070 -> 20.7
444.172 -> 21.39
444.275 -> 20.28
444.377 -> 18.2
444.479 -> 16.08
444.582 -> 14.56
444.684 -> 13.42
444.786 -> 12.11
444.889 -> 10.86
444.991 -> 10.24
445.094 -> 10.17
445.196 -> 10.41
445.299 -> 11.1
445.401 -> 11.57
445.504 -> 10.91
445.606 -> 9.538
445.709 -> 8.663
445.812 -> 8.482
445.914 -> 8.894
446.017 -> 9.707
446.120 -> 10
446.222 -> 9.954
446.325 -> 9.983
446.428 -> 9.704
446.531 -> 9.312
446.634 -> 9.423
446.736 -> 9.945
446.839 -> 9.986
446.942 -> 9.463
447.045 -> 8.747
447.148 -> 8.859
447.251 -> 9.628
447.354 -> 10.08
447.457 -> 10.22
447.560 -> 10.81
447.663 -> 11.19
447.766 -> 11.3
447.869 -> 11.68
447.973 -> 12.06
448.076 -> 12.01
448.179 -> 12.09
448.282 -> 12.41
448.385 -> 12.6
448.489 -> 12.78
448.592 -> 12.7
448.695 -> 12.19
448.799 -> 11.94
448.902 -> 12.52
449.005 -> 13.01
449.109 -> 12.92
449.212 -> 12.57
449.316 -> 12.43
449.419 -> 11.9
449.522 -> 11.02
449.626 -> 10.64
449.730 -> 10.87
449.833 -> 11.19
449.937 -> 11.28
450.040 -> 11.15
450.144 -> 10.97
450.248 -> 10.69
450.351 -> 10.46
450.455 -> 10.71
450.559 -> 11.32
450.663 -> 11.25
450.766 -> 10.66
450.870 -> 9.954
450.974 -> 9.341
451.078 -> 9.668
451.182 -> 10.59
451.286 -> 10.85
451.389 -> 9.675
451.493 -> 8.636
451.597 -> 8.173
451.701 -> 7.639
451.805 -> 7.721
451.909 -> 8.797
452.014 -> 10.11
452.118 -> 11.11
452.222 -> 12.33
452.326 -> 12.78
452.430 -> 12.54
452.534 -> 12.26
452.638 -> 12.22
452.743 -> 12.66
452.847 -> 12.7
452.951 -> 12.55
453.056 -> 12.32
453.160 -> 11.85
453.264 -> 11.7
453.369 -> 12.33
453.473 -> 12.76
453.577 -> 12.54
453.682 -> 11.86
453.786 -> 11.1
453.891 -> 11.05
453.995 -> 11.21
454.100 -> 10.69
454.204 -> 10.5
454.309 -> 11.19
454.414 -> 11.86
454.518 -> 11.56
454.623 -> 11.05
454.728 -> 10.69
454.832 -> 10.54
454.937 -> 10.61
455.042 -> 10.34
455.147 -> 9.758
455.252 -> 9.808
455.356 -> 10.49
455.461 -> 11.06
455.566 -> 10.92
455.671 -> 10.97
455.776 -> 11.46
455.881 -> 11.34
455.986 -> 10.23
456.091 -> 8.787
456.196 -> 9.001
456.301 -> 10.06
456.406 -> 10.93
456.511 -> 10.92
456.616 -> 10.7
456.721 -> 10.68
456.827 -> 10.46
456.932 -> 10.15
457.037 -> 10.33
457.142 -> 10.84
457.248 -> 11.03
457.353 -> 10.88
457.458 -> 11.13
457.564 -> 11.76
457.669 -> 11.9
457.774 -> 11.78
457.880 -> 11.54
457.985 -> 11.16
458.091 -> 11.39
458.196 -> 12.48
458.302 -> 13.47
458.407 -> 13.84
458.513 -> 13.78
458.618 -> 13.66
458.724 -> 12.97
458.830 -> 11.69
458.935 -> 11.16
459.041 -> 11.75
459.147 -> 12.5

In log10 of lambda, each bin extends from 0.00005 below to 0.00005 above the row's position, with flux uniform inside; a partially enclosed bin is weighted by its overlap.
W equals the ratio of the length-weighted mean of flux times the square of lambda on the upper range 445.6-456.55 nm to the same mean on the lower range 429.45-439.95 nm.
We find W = 1.19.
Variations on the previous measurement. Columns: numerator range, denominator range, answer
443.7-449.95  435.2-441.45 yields 1.35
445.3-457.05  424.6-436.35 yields 1.08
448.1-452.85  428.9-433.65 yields 1.30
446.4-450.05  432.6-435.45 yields 1.19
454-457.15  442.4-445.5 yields 0.82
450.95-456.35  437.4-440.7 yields 1.33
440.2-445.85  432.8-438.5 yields 1.20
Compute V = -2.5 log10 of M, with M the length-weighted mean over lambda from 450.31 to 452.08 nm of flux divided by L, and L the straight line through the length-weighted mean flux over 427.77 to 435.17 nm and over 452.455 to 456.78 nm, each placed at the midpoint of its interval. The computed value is 0.150 mag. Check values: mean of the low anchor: 11.3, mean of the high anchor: 11.2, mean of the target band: 9.74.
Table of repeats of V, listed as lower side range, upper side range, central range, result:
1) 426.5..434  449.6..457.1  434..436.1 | 0.12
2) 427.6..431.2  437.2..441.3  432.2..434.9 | 0.13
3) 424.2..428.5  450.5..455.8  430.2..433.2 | 0.30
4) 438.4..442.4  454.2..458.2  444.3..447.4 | -0.11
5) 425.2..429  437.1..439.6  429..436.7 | 0.19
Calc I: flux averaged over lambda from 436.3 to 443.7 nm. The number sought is 9.95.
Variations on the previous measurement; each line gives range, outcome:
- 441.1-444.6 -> 13.3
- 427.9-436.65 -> 10.9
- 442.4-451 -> 11.8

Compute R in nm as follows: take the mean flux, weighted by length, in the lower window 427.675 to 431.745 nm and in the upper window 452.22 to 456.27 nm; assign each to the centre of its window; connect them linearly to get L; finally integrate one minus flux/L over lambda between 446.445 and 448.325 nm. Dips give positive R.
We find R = 0.19 nm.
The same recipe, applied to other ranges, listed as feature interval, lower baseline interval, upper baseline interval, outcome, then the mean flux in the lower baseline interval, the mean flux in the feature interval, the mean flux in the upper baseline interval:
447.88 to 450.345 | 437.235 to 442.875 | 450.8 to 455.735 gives -0.333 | 9.49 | 11.9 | 10.9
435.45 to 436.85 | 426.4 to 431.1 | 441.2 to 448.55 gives 0.268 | 13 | 10.1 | 11.9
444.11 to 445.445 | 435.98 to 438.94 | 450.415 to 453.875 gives -0.440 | 10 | 13.9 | 11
